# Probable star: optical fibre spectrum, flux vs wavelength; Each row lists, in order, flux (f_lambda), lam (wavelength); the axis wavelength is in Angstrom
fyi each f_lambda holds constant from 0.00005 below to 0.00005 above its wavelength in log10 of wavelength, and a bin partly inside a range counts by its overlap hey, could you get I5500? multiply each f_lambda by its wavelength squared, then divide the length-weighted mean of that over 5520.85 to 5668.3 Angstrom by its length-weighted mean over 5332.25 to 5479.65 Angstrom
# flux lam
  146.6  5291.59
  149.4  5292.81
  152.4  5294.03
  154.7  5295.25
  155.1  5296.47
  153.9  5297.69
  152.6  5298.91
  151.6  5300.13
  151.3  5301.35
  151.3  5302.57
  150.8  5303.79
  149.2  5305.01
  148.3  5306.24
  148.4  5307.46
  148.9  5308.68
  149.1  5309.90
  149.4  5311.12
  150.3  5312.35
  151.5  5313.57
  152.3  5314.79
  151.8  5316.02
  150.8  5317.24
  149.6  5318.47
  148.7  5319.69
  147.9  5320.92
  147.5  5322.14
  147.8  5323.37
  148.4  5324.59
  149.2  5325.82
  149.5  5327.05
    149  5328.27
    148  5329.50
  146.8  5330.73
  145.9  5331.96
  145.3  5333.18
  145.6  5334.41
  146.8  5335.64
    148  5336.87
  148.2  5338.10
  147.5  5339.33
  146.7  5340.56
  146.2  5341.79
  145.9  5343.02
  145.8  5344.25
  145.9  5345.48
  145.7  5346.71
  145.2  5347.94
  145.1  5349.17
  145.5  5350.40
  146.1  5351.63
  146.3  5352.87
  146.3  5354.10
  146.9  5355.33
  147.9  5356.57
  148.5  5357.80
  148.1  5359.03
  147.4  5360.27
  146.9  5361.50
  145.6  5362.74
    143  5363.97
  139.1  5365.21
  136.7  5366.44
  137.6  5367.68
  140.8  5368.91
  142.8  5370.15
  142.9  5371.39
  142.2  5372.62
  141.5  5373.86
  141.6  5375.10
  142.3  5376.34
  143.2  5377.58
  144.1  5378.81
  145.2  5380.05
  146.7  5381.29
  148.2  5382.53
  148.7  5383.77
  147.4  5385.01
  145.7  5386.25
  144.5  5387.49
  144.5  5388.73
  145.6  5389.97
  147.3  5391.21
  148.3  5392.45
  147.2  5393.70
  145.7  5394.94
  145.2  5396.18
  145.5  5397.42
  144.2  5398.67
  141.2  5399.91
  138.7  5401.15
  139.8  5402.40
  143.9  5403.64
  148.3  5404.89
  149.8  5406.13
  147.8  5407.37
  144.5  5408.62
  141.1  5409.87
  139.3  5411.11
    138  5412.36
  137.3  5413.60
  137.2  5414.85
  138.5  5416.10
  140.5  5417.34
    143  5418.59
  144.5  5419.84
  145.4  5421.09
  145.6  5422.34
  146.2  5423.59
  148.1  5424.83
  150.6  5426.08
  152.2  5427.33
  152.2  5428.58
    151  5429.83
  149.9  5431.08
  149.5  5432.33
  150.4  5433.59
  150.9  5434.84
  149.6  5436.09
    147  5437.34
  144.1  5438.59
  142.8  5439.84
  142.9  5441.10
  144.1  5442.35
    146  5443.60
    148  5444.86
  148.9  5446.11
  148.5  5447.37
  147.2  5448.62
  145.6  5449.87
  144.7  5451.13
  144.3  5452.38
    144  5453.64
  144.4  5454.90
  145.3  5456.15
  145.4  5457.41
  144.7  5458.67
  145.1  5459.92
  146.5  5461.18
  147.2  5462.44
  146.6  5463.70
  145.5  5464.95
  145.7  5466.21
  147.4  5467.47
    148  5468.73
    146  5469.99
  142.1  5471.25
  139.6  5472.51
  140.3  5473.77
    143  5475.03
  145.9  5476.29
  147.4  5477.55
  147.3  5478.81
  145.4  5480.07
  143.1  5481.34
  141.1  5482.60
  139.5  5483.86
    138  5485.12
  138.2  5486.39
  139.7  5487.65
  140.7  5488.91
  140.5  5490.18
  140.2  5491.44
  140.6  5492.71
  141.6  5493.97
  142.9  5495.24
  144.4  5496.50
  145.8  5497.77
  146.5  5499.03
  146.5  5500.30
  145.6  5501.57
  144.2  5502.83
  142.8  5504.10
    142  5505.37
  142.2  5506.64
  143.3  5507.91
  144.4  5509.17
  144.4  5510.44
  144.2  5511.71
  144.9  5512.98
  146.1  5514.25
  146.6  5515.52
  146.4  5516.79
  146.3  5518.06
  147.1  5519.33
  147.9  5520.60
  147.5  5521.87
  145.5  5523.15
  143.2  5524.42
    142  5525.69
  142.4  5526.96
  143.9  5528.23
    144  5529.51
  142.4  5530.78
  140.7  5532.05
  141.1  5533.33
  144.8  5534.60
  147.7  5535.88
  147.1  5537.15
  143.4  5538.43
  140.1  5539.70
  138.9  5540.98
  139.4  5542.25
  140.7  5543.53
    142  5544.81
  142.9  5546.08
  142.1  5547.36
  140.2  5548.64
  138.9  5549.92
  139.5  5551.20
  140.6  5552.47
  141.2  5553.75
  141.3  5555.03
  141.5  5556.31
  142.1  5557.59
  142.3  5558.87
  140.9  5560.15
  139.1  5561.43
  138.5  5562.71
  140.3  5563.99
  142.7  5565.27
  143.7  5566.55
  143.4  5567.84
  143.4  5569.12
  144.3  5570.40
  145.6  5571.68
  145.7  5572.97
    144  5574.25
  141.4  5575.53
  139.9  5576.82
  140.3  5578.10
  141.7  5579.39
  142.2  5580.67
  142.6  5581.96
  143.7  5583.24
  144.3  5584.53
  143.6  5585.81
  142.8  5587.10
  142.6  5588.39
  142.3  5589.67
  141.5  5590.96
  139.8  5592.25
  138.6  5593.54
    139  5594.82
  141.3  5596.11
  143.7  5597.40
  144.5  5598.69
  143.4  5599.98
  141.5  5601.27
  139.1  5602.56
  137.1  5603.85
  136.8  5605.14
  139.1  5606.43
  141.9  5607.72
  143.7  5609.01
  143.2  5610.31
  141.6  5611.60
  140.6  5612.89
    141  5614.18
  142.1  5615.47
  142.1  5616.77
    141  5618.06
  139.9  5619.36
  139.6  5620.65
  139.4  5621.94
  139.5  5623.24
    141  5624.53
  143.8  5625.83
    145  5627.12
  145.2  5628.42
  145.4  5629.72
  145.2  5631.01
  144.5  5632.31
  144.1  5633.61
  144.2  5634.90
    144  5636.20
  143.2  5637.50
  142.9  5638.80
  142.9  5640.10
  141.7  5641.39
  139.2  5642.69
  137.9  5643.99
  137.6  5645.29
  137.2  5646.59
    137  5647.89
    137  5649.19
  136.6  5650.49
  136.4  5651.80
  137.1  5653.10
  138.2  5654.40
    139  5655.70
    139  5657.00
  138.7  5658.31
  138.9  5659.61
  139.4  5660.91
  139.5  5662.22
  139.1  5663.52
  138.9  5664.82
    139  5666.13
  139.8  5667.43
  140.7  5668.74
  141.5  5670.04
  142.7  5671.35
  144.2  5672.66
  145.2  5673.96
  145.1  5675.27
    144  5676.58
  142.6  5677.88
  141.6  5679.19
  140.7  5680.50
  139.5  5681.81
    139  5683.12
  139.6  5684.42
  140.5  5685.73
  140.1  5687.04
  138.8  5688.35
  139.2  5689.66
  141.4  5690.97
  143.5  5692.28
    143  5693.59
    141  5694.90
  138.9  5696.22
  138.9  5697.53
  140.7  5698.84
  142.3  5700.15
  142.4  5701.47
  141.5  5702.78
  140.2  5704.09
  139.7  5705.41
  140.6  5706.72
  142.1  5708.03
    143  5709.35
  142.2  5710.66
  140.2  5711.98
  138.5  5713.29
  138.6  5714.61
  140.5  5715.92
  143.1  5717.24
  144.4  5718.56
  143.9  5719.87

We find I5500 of 1.04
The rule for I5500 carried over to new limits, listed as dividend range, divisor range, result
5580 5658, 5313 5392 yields 1.06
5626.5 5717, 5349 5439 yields 1.07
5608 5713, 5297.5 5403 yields 1.08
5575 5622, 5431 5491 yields 1.03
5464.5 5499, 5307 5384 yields 1.03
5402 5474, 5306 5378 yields 1.03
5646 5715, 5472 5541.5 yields 1.04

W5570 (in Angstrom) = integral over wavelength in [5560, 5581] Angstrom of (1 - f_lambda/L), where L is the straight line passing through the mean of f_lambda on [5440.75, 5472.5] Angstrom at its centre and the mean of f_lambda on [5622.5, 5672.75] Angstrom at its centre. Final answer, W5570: 0.1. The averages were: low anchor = 146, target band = 142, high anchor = 141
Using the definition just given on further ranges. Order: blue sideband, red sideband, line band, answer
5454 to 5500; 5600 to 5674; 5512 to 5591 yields -0.3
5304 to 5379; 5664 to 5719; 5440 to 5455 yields -0.1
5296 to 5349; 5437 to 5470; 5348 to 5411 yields 1.2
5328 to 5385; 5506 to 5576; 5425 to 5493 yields -0.6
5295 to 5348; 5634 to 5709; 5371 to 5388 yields 0.3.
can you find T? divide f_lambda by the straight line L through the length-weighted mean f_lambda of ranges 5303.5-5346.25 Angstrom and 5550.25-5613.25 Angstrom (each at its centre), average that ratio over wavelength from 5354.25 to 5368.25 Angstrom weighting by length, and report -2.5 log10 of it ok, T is 0.022 mag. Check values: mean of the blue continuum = 148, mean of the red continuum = 142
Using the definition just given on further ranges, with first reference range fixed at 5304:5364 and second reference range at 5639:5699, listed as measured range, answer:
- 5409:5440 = 0.00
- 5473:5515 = 0.01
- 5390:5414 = 0.02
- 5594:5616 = 0.00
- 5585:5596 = 0.00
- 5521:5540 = 0.00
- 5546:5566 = 0.01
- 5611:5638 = -0.01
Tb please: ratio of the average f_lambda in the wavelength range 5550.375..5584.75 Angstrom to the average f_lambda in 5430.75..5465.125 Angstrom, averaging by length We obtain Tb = 0.97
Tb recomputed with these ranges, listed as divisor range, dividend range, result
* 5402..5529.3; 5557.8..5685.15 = 0.98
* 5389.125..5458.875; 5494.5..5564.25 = 0.98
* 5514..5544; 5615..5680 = 0.98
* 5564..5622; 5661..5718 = 0.99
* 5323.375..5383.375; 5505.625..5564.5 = 0.98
